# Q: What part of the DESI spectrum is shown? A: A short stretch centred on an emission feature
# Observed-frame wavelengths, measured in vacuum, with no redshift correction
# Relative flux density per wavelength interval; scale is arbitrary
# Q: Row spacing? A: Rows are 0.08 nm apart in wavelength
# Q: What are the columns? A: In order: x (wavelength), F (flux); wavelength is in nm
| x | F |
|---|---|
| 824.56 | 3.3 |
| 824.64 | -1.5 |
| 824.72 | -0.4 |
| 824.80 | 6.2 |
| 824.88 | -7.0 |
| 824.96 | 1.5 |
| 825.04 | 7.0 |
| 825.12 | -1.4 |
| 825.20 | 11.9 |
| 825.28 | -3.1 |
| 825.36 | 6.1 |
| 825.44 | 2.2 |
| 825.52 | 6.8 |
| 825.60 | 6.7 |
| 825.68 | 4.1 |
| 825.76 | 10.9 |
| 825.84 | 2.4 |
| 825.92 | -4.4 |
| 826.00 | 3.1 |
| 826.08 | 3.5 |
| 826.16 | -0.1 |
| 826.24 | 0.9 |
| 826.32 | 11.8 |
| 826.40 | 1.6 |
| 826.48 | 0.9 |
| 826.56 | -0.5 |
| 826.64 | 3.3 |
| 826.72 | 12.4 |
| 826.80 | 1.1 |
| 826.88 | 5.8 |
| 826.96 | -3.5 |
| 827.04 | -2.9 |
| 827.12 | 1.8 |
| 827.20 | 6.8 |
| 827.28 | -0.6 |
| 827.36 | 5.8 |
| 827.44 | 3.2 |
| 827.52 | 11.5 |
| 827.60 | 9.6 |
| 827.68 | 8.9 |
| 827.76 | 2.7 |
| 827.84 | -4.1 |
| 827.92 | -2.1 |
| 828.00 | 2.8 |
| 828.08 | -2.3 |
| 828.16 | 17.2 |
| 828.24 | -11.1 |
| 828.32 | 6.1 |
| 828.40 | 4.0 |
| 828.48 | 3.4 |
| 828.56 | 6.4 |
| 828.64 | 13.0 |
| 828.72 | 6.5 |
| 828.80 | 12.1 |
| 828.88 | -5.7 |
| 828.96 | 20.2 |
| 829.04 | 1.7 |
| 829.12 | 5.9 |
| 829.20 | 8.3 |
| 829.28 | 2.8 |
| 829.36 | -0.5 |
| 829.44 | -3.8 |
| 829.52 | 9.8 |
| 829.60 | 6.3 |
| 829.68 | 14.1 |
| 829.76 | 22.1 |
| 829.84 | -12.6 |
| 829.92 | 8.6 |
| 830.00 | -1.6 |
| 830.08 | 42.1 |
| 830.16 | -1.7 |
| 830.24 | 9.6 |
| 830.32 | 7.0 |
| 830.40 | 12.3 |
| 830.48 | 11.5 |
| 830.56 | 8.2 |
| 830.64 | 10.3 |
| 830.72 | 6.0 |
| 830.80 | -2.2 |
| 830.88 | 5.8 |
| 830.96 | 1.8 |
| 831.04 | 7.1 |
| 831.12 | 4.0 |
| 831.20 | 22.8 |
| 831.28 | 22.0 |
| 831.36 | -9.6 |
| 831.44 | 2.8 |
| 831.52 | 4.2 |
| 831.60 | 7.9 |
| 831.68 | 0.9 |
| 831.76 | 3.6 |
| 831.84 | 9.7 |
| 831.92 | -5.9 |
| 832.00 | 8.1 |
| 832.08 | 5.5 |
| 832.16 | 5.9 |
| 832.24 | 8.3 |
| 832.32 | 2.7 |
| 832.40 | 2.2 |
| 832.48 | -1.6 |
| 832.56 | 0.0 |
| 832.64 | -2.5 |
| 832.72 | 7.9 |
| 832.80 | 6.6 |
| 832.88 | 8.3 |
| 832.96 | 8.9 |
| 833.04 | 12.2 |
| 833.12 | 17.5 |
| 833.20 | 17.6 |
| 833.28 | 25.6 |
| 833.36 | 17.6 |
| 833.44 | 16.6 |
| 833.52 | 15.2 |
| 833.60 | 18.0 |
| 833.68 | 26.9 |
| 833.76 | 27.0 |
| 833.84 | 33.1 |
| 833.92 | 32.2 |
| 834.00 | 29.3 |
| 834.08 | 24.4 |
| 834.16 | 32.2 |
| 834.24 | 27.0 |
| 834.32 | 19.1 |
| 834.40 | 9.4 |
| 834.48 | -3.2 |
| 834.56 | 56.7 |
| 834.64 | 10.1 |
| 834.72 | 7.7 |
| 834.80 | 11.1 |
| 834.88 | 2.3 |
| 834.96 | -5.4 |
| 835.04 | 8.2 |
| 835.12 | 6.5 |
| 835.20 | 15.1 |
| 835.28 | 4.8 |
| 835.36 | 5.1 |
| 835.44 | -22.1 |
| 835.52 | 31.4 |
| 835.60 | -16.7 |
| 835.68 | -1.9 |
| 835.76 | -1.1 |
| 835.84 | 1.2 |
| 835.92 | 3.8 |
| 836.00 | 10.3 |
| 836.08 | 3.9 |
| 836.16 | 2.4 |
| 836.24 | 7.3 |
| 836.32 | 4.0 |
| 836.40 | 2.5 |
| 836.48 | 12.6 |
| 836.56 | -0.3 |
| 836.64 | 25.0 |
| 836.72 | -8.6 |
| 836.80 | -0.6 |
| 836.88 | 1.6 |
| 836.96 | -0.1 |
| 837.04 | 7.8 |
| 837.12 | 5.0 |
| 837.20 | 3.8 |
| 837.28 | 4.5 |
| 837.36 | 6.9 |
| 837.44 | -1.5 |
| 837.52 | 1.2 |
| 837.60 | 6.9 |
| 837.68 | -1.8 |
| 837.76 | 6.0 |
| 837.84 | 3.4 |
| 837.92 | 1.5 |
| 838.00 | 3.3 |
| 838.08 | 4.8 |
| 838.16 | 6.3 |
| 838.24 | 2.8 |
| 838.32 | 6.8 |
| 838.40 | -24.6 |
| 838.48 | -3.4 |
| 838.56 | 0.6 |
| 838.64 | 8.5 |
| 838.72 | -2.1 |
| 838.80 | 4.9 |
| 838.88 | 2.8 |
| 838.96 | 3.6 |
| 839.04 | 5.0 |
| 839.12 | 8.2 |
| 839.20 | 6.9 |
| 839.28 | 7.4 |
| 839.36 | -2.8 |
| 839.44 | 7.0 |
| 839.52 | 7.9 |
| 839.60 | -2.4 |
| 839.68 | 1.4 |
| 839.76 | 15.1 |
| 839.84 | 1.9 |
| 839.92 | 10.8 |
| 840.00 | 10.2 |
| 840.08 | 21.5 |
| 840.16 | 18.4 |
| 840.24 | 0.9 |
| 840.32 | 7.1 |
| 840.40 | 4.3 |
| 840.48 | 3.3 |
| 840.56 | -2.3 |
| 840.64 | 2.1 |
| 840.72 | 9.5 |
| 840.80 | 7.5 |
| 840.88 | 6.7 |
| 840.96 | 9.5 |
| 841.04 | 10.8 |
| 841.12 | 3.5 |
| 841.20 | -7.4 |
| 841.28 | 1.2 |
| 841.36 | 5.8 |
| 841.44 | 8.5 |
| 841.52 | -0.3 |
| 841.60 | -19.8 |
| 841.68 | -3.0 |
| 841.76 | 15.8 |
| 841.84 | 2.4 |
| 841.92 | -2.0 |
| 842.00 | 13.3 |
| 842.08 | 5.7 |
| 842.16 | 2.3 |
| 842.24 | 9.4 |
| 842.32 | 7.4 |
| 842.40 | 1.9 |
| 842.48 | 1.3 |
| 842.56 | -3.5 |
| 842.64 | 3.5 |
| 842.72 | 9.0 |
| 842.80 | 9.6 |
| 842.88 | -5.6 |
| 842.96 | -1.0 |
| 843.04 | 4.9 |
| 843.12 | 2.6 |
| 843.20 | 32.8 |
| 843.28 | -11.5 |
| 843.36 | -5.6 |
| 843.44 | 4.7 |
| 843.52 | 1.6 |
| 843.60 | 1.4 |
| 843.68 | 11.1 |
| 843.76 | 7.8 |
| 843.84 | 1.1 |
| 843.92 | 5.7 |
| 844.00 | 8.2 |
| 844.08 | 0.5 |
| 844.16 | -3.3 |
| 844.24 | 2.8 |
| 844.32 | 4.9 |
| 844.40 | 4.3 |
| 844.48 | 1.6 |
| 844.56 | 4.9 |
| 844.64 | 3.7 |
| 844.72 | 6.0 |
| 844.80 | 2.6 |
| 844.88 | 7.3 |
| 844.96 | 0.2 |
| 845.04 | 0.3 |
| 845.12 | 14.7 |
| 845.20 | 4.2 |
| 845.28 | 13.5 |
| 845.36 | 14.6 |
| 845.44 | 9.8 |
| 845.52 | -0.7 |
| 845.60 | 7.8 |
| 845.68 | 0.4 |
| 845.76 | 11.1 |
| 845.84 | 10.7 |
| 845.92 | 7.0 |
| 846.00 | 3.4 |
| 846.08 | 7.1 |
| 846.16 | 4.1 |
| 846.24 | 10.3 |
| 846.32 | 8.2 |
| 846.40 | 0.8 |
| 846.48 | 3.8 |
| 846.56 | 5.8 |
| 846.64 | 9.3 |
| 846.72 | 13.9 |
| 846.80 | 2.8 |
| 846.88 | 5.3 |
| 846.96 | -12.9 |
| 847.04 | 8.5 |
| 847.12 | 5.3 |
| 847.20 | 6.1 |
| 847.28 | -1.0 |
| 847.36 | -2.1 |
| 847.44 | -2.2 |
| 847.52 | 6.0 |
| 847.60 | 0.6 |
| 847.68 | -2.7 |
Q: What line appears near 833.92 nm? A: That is [O II] 3727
